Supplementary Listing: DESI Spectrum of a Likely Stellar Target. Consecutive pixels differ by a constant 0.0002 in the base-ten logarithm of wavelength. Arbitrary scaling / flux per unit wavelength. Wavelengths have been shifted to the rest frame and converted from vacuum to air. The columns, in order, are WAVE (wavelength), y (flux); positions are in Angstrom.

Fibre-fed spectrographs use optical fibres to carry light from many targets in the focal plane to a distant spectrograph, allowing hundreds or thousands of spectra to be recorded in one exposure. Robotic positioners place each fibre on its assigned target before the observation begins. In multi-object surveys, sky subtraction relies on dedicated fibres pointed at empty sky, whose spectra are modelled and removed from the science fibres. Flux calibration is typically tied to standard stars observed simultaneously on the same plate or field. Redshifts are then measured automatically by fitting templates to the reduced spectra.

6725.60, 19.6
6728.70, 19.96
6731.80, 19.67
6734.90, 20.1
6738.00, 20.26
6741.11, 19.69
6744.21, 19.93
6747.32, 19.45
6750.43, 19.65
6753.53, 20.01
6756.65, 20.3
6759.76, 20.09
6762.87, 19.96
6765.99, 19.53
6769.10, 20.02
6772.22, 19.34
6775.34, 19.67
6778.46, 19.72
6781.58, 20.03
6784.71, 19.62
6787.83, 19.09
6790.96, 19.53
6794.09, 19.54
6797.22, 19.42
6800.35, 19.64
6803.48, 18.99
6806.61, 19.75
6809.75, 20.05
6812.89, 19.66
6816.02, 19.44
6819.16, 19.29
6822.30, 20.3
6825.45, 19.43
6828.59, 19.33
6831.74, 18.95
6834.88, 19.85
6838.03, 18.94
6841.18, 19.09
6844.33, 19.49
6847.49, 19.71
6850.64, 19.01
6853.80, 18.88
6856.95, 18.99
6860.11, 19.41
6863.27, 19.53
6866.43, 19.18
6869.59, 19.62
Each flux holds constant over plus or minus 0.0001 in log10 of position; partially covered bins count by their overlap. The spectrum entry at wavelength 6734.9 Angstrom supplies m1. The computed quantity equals 20.1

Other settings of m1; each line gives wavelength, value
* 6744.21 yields 19.93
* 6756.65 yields 20.3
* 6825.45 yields 19.43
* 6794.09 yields 19.54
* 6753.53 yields 20.01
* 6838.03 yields 18.94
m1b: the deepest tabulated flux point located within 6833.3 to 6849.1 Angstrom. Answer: 18.94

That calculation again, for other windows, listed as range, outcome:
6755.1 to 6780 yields 19.34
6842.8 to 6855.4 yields 18.88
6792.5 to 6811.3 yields 18.99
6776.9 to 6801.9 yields 19.09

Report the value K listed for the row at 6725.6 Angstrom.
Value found 19.6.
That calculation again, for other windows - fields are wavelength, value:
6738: 20.26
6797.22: 19.42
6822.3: 20.3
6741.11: 19.69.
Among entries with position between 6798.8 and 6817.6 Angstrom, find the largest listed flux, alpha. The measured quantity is 20.05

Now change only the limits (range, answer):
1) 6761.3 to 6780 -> 20.02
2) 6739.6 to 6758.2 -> 20.3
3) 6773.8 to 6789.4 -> 20.03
